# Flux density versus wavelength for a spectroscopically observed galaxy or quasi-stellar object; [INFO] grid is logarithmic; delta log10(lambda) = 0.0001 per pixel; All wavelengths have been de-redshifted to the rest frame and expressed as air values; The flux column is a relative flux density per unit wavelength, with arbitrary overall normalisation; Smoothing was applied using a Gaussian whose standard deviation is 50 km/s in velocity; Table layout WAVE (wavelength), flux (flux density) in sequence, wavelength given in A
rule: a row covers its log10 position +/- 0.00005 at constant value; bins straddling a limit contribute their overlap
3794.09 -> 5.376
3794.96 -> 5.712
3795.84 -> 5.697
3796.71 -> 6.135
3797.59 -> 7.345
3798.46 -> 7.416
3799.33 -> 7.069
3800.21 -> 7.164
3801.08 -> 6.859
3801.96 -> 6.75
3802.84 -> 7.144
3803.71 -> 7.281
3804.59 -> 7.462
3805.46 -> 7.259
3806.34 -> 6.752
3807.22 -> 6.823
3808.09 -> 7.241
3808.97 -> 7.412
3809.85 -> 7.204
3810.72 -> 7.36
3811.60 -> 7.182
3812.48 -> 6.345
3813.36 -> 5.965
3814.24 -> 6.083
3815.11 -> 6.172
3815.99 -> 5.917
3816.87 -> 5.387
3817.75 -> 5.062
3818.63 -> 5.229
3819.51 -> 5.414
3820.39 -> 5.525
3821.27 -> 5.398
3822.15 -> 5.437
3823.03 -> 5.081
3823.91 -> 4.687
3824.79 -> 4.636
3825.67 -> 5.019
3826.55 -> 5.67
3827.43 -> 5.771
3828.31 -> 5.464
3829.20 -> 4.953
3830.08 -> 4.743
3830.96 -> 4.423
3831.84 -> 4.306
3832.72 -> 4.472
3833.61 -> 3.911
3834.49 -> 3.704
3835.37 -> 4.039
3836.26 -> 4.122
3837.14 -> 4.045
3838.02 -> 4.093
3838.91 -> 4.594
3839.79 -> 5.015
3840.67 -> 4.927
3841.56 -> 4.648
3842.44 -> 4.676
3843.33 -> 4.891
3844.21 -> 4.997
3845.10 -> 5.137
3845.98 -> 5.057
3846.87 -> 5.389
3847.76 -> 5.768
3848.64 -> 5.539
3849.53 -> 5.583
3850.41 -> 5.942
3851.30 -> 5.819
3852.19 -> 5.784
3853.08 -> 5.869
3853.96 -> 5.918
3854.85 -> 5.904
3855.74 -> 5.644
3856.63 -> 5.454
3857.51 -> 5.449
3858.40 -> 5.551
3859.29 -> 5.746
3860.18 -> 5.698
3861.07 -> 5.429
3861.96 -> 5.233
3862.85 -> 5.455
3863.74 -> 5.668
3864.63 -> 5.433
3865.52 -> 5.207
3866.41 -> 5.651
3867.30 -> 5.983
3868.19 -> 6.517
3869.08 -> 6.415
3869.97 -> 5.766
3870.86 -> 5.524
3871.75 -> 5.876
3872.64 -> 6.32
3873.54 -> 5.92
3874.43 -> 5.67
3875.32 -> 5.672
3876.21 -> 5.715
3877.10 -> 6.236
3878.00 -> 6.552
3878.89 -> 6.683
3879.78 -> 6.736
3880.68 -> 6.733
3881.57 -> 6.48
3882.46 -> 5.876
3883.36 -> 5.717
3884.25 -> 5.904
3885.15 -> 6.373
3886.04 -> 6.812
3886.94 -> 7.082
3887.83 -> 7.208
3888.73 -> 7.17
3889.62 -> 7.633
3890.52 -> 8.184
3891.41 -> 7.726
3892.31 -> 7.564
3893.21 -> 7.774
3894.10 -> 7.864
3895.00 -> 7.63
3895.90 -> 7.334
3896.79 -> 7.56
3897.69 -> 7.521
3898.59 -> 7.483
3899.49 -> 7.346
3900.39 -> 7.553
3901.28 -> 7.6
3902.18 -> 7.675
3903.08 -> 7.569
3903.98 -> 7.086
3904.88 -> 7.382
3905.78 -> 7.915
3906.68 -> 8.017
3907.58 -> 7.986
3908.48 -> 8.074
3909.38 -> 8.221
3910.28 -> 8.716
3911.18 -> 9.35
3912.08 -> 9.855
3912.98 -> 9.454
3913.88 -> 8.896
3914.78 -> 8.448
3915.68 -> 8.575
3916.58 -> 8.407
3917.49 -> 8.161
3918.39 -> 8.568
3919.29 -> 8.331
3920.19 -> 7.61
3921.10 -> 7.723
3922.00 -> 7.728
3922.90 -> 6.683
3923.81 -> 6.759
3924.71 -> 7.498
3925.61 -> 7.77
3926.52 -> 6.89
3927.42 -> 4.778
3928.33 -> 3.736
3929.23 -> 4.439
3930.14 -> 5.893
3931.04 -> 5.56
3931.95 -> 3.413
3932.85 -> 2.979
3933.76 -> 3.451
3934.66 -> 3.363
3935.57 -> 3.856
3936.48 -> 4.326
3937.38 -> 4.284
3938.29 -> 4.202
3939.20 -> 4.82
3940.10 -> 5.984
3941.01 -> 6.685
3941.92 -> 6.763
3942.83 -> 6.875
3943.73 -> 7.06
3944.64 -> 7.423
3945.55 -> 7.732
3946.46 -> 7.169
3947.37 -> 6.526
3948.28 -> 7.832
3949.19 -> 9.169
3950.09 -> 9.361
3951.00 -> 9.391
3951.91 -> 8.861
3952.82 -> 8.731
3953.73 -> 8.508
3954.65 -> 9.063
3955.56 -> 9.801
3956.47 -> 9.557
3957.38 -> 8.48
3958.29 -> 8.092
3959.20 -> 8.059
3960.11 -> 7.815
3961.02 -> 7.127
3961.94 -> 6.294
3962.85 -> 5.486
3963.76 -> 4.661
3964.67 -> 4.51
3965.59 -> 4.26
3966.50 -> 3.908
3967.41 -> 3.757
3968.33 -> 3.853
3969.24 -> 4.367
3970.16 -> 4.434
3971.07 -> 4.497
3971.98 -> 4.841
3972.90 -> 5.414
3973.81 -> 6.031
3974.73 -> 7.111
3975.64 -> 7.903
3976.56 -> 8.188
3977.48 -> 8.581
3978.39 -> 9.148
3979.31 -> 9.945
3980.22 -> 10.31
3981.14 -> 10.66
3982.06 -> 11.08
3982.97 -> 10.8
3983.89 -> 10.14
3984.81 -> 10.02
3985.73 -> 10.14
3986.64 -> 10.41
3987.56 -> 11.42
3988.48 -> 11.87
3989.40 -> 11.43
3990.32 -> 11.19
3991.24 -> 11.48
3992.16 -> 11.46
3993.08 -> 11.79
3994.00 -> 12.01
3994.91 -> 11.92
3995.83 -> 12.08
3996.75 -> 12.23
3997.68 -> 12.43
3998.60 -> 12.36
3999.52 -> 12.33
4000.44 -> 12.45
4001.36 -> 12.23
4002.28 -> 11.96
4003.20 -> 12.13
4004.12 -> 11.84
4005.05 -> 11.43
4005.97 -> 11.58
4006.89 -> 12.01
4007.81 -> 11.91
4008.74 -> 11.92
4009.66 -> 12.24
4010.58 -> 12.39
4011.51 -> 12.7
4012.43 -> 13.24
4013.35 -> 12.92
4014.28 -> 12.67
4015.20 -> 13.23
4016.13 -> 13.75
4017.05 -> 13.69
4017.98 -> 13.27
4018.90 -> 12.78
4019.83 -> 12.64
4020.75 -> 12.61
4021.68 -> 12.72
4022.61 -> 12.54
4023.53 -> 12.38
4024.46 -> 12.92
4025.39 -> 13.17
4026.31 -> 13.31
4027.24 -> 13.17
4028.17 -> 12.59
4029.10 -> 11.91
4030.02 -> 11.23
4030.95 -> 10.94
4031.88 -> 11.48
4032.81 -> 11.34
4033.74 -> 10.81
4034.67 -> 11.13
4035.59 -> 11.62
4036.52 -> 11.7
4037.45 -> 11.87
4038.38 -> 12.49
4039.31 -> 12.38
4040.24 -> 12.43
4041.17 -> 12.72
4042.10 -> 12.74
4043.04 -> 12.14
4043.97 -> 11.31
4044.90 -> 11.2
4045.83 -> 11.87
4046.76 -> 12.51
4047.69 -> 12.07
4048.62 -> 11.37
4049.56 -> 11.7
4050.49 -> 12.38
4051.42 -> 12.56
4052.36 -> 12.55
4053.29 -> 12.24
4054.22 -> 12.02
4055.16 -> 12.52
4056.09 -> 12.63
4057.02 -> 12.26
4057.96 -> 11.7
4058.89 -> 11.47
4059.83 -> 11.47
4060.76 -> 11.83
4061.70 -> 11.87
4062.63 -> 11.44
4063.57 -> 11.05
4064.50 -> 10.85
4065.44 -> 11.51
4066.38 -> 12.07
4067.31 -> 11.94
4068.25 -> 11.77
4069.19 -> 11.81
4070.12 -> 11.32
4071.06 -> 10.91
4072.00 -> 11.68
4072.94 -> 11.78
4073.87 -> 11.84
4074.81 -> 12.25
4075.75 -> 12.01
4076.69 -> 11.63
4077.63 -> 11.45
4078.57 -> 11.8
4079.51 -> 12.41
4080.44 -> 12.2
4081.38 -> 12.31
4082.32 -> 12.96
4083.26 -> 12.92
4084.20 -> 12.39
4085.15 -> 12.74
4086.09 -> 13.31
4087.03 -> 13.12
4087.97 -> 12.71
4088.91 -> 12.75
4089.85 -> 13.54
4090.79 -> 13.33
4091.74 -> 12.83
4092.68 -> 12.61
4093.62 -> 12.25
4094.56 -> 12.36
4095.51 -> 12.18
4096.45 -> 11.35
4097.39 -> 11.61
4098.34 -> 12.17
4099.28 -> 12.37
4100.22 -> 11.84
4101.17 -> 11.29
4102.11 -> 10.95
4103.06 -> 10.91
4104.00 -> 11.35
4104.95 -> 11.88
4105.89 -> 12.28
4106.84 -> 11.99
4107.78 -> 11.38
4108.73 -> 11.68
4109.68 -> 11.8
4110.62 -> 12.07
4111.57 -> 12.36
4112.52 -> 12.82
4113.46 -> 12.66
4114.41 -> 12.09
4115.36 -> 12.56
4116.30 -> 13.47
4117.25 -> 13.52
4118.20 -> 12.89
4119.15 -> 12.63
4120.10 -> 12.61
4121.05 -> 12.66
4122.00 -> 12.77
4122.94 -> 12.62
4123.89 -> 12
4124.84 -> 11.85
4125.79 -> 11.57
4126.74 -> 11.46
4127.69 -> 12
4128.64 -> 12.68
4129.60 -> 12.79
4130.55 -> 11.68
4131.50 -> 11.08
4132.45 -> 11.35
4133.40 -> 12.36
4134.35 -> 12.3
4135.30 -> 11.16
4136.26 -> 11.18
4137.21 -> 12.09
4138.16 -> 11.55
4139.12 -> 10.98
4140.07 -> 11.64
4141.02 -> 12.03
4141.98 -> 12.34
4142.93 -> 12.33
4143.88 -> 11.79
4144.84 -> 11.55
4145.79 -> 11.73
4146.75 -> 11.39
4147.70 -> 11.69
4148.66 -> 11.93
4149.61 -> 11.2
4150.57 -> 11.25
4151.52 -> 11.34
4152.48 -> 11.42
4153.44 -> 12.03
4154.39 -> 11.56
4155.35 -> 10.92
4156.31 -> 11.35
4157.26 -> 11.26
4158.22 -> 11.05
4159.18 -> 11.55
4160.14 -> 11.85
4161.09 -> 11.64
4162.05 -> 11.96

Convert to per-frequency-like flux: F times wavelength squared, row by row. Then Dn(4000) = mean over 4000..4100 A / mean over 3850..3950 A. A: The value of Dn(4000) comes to 2.0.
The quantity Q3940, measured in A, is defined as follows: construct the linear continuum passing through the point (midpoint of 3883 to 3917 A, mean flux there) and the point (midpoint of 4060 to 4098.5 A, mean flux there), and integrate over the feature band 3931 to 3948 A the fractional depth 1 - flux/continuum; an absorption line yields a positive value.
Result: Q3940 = 6.5 A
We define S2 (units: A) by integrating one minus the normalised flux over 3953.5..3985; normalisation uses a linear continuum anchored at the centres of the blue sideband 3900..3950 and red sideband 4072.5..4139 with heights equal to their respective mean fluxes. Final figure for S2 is 3.5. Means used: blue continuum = 6.9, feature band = 7.3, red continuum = 12.2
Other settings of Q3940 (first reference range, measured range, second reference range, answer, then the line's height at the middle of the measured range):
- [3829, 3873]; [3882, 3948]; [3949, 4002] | 0.9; 7.11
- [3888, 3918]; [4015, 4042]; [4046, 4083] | -3.3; 11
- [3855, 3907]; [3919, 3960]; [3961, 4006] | 6.7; 8.04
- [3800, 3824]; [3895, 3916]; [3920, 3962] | -4.5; 6.62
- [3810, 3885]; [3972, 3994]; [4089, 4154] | -2.6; 8.73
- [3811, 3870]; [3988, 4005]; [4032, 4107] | -3.6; 9.88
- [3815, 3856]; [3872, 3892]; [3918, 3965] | -2.6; 5.79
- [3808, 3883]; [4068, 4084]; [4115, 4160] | -2.1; 10.6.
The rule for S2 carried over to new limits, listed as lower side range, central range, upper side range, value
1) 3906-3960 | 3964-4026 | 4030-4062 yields -3.5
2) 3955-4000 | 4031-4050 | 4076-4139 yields -2.6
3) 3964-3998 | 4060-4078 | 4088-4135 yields -0.9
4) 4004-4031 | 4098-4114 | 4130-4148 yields 0.1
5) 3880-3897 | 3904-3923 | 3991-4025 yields -0.3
